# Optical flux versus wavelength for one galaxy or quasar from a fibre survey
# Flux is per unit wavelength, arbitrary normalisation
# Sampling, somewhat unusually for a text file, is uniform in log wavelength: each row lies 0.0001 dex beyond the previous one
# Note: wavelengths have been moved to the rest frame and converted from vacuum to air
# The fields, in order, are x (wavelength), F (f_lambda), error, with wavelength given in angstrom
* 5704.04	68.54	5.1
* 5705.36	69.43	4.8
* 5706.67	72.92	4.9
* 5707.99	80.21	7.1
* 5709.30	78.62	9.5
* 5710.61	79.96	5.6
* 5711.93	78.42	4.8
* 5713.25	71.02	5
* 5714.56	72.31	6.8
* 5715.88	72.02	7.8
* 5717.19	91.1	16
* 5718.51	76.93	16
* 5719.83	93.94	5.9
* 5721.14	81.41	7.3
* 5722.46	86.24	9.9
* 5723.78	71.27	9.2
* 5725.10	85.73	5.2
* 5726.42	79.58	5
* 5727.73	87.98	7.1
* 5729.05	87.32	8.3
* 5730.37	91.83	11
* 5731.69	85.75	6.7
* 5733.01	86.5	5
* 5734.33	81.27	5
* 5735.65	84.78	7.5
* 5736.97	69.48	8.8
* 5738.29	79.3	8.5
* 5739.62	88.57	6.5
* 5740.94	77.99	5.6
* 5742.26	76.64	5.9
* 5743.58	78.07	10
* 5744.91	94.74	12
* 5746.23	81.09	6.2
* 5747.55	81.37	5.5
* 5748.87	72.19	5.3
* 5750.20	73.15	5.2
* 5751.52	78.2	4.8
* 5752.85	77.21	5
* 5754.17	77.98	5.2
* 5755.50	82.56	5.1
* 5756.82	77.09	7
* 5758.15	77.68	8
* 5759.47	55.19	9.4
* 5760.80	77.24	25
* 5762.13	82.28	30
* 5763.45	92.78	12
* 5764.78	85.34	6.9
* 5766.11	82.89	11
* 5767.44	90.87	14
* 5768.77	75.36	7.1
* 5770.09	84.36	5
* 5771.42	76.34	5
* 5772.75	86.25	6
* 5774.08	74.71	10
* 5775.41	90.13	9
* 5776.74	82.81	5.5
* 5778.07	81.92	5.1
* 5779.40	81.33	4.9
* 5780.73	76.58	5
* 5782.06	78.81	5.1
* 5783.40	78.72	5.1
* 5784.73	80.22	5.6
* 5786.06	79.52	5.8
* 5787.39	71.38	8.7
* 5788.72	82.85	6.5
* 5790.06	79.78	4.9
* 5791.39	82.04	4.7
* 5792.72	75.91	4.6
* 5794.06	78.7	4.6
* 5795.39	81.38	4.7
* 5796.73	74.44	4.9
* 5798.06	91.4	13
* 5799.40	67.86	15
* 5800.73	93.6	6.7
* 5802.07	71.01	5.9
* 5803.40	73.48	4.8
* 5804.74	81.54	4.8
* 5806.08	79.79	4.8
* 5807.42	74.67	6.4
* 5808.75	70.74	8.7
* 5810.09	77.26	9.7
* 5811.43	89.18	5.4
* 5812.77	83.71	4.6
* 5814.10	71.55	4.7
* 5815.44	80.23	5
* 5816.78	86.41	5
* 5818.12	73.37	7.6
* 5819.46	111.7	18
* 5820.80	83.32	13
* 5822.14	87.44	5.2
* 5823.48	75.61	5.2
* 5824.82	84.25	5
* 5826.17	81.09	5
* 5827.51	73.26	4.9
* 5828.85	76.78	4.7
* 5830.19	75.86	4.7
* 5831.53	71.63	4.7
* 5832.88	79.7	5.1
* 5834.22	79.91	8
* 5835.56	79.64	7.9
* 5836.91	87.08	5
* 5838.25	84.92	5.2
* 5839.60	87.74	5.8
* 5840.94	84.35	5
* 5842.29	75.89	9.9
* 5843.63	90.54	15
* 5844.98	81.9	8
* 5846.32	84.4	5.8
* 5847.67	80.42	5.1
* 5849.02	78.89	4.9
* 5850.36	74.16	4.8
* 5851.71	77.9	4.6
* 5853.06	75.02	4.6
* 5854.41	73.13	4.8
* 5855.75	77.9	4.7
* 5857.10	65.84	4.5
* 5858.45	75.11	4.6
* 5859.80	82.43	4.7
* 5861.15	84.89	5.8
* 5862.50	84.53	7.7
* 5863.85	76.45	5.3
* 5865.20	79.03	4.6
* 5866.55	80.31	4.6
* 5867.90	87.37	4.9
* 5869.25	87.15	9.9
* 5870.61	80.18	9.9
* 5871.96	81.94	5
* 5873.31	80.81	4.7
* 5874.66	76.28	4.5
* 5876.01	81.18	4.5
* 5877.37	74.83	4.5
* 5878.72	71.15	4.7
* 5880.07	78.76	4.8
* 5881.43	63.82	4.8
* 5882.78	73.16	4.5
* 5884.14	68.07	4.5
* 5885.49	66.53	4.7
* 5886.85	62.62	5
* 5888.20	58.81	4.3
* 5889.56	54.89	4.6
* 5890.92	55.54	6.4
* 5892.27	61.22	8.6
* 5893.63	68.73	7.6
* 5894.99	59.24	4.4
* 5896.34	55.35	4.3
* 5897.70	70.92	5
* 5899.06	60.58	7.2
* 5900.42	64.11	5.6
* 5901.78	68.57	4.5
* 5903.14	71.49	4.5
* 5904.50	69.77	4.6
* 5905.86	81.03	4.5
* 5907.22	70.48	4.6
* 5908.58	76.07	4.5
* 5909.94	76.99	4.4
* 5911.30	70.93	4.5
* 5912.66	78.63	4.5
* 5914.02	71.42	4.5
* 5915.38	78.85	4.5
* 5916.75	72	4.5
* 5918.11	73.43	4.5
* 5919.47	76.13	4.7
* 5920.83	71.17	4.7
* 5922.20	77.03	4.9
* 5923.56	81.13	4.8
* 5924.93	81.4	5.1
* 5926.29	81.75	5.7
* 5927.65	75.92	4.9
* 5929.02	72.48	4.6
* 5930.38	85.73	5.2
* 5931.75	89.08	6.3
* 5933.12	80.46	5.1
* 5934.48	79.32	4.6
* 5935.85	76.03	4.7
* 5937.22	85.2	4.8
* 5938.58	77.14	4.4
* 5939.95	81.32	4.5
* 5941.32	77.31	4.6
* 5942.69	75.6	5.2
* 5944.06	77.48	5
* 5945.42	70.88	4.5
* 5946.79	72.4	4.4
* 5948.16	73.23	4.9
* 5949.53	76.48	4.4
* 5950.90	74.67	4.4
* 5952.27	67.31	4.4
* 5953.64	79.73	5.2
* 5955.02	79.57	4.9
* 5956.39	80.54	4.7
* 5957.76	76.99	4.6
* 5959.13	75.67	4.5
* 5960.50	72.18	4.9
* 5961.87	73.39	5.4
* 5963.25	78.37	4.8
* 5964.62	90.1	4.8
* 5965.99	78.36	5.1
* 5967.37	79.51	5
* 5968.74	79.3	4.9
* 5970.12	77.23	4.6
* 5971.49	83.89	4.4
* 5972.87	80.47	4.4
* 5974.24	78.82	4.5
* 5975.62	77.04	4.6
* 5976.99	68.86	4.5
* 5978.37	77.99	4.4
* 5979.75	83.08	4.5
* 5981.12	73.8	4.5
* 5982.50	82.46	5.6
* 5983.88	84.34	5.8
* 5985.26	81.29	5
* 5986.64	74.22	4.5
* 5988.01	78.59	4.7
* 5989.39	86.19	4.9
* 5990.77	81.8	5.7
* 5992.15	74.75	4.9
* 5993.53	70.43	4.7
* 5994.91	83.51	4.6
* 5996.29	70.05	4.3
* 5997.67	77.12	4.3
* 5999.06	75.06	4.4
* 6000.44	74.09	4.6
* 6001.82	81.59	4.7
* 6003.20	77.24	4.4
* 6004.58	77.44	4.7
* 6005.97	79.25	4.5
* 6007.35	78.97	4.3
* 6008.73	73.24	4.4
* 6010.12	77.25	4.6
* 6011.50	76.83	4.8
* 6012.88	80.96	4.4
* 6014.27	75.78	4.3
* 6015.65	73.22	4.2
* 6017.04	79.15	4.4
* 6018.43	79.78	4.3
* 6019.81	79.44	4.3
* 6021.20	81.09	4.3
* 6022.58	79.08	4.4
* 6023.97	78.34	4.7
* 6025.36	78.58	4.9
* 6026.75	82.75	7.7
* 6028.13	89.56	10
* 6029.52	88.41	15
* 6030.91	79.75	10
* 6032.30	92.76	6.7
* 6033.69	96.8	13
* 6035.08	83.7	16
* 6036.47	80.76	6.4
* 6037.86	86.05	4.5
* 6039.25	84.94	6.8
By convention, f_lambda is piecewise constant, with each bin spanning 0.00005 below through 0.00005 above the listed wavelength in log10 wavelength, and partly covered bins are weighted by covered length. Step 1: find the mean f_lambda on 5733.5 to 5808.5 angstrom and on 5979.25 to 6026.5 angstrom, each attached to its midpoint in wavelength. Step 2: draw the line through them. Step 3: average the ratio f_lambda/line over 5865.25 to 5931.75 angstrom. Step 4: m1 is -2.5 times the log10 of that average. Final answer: 0.09 mag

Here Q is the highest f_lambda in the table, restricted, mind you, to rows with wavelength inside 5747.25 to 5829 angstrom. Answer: 111.7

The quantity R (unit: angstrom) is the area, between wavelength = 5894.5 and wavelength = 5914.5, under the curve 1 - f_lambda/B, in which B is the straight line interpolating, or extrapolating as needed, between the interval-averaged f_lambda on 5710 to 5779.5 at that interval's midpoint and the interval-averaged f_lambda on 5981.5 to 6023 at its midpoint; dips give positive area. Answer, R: 2.37 angstrom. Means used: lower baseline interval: 80.9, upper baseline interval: 78.1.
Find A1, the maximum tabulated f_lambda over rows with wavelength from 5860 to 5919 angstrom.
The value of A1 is 87.37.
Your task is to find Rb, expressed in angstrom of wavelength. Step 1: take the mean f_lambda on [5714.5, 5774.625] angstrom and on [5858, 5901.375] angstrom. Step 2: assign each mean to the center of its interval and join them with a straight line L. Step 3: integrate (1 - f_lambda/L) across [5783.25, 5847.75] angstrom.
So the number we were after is -3.7 angstrom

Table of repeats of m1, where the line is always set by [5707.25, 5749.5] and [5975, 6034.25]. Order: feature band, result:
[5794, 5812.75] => 0.02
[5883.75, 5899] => 0.28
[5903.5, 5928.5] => 0.06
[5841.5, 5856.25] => 0.02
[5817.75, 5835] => -0.01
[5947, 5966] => 0.04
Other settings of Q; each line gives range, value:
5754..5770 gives 92.78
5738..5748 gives 94.74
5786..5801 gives 93.6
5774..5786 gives 90.13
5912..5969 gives 90.1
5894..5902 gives 70.92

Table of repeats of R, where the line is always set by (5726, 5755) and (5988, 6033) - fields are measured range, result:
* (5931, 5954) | 0.71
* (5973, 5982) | 0.28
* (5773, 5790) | 0.21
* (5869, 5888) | 1.47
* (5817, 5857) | -0.09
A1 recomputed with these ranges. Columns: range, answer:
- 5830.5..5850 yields 90.54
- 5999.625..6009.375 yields 81.59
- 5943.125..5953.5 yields 77.48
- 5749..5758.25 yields 82.56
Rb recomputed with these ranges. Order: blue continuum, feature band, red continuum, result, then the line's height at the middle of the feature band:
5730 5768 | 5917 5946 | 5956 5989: 0.3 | 79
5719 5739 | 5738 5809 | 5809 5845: 2.6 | 82.7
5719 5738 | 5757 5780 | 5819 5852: 0.6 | 83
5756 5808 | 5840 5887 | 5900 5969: 0.1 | 78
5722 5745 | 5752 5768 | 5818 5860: 0.4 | 82.1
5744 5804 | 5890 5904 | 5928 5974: 2.7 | 78.6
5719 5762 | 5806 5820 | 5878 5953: -0.8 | 77.3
